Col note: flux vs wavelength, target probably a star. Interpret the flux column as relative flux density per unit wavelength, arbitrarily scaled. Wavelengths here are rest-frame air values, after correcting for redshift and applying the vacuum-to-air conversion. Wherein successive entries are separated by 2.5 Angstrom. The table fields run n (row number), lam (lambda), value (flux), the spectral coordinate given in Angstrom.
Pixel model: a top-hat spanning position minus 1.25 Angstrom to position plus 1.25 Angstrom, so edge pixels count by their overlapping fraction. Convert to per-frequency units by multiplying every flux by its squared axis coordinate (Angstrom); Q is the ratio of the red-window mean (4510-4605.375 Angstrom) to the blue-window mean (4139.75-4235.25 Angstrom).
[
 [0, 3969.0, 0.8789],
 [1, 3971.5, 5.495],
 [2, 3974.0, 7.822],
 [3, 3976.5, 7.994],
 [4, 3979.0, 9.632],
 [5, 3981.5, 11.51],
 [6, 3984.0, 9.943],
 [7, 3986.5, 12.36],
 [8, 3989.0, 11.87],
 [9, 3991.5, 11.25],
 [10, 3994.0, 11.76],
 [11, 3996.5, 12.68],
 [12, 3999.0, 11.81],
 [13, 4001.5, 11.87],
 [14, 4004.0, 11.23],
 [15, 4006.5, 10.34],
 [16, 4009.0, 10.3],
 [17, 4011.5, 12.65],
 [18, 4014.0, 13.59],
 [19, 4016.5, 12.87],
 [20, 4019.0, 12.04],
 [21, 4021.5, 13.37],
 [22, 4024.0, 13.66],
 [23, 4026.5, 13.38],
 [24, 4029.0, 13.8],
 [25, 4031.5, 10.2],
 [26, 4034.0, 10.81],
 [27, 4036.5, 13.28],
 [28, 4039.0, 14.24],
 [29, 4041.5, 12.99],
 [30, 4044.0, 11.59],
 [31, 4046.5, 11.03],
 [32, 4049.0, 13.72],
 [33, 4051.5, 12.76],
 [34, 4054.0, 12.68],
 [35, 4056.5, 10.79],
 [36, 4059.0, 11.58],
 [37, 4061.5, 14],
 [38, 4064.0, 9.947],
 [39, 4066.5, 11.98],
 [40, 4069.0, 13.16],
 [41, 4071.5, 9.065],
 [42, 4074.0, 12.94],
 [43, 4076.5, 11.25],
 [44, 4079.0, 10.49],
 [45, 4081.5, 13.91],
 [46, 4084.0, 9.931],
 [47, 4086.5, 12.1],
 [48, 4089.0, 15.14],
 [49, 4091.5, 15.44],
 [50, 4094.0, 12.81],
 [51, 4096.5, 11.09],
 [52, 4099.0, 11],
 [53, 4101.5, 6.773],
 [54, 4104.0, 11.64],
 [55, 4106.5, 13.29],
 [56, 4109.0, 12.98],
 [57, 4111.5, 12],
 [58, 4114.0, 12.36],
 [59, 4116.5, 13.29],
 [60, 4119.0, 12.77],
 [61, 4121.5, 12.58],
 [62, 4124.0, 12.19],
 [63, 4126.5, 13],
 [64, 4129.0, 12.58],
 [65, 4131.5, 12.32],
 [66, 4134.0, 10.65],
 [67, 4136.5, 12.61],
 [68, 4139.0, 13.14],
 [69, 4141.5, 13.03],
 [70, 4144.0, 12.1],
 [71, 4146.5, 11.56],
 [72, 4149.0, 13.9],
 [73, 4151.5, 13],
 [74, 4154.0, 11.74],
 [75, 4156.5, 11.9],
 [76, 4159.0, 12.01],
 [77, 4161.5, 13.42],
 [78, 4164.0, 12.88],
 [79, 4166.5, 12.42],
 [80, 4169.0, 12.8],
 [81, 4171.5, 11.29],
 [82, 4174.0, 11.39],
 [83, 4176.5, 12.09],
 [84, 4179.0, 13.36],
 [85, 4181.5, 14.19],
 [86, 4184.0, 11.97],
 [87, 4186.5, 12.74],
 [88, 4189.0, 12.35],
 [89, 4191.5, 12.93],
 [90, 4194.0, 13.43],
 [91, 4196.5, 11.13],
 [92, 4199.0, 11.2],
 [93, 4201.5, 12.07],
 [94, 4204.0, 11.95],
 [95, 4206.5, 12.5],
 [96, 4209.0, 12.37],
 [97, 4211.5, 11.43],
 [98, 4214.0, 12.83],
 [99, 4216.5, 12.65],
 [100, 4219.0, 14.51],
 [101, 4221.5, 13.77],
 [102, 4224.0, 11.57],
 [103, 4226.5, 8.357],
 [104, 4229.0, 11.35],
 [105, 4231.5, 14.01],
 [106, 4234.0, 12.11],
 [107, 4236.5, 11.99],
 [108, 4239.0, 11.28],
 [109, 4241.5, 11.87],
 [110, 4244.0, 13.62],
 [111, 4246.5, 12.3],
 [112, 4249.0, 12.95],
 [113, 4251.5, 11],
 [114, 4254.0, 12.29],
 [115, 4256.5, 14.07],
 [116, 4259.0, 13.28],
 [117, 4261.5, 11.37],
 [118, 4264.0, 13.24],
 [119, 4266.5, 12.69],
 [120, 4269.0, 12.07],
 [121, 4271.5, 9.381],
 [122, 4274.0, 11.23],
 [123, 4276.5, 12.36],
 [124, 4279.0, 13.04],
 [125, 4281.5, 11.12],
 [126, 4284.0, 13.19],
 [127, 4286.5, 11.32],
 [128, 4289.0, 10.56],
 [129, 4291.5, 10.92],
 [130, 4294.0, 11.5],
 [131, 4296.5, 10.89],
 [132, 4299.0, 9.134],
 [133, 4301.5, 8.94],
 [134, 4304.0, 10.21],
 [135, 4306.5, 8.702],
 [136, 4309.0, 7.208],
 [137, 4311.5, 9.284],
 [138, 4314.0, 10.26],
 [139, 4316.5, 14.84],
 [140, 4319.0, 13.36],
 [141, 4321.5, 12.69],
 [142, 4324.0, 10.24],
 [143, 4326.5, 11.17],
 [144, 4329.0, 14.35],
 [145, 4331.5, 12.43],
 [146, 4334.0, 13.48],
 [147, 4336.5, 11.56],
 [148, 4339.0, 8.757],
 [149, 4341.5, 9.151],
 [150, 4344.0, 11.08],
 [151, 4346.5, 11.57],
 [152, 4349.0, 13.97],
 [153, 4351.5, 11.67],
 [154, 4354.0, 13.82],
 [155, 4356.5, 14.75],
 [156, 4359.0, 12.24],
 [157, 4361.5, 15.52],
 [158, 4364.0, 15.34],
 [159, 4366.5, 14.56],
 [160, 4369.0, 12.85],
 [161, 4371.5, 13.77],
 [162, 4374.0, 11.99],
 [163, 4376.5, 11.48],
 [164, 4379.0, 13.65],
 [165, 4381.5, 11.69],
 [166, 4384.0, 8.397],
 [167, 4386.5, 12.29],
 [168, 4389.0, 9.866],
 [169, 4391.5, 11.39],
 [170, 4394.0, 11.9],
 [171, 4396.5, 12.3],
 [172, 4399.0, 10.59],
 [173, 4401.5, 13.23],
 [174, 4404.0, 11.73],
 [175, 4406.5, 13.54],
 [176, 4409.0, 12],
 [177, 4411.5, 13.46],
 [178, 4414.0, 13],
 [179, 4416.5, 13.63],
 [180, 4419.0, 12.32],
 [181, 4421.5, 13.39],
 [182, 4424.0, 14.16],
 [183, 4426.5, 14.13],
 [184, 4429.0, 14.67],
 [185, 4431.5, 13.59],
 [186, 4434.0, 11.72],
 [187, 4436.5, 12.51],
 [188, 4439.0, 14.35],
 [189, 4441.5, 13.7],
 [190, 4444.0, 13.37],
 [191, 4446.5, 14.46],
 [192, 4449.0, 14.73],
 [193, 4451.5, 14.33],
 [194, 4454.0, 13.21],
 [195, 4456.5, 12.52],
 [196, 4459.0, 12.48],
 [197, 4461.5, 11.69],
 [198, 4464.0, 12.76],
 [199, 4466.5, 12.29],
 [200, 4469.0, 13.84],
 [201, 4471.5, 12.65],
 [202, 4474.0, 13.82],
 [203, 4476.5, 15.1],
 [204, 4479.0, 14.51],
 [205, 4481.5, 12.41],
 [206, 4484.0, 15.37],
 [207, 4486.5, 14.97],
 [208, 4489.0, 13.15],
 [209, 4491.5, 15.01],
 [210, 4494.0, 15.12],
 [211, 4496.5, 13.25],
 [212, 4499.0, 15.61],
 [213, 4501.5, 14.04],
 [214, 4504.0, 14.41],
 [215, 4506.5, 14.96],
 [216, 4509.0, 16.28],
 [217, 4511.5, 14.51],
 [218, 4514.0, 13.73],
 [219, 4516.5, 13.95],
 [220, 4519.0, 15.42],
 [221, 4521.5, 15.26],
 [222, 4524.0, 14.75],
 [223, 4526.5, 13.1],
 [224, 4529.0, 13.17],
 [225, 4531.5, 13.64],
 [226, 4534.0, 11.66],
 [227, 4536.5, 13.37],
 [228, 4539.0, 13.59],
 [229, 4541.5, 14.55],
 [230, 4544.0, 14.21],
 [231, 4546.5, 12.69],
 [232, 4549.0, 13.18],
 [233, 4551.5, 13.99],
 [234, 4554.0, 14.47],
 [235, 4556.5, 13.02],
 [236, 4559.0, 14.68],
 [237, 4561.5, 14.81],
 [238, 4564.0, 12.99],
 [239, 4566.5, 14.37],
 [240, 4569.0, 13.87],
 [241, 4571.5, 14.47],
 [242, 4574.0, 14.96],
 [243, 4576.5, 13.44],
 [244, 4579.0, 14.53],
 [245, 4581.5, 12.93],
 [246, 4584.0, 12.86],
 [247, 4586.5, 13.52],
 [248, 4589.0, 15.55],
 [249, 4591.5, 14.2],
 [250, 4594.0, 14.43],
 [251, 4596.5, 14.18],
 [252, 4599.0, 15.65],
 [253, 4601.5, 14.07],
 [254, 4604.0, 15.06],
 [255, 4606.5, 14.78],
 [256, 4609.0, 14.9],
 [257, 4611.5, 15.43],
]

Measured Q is 1.34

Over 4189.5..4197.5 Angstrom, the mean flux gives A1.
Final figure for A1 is 12.5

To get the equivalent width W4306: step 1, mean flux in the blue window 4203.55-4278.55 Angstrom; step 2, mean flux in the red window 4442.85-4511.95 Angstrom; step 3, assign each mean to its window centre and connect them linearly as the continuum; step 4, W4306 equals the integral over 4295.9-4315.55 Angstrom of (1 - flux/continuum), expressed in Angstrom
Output 5.2 Angstrom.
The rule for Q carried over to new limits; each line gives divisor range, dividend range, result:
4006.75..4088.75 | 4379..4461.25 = 1.25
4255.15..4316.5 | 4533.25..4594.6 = 1.41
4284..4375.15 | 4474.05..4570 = 1.30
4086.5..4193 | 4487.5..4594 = 1.36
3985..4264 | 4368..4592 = 1.30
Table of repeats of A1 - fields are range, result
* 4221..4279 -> 12.1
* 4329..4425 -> 12.5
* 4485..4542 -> 14.2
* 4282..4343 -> 11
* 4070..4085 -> 11.3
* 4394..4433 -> 13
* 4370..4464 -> 12.7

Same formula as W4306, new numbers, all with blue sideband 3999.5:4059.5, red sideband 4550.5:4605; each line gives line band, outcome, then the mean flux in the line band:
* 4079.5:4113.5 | 1.0 Angstrom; 12.1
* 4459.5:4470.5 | 0.9 Angstrom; 12.6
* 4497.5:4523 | -1.6 Angstrom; 14.8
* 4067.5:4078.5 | 0.8 Angstrom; 11.5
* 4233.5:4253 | 1.3 Angstrom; 12.1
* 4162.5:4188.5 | 0.6 Angstrom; 12.5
